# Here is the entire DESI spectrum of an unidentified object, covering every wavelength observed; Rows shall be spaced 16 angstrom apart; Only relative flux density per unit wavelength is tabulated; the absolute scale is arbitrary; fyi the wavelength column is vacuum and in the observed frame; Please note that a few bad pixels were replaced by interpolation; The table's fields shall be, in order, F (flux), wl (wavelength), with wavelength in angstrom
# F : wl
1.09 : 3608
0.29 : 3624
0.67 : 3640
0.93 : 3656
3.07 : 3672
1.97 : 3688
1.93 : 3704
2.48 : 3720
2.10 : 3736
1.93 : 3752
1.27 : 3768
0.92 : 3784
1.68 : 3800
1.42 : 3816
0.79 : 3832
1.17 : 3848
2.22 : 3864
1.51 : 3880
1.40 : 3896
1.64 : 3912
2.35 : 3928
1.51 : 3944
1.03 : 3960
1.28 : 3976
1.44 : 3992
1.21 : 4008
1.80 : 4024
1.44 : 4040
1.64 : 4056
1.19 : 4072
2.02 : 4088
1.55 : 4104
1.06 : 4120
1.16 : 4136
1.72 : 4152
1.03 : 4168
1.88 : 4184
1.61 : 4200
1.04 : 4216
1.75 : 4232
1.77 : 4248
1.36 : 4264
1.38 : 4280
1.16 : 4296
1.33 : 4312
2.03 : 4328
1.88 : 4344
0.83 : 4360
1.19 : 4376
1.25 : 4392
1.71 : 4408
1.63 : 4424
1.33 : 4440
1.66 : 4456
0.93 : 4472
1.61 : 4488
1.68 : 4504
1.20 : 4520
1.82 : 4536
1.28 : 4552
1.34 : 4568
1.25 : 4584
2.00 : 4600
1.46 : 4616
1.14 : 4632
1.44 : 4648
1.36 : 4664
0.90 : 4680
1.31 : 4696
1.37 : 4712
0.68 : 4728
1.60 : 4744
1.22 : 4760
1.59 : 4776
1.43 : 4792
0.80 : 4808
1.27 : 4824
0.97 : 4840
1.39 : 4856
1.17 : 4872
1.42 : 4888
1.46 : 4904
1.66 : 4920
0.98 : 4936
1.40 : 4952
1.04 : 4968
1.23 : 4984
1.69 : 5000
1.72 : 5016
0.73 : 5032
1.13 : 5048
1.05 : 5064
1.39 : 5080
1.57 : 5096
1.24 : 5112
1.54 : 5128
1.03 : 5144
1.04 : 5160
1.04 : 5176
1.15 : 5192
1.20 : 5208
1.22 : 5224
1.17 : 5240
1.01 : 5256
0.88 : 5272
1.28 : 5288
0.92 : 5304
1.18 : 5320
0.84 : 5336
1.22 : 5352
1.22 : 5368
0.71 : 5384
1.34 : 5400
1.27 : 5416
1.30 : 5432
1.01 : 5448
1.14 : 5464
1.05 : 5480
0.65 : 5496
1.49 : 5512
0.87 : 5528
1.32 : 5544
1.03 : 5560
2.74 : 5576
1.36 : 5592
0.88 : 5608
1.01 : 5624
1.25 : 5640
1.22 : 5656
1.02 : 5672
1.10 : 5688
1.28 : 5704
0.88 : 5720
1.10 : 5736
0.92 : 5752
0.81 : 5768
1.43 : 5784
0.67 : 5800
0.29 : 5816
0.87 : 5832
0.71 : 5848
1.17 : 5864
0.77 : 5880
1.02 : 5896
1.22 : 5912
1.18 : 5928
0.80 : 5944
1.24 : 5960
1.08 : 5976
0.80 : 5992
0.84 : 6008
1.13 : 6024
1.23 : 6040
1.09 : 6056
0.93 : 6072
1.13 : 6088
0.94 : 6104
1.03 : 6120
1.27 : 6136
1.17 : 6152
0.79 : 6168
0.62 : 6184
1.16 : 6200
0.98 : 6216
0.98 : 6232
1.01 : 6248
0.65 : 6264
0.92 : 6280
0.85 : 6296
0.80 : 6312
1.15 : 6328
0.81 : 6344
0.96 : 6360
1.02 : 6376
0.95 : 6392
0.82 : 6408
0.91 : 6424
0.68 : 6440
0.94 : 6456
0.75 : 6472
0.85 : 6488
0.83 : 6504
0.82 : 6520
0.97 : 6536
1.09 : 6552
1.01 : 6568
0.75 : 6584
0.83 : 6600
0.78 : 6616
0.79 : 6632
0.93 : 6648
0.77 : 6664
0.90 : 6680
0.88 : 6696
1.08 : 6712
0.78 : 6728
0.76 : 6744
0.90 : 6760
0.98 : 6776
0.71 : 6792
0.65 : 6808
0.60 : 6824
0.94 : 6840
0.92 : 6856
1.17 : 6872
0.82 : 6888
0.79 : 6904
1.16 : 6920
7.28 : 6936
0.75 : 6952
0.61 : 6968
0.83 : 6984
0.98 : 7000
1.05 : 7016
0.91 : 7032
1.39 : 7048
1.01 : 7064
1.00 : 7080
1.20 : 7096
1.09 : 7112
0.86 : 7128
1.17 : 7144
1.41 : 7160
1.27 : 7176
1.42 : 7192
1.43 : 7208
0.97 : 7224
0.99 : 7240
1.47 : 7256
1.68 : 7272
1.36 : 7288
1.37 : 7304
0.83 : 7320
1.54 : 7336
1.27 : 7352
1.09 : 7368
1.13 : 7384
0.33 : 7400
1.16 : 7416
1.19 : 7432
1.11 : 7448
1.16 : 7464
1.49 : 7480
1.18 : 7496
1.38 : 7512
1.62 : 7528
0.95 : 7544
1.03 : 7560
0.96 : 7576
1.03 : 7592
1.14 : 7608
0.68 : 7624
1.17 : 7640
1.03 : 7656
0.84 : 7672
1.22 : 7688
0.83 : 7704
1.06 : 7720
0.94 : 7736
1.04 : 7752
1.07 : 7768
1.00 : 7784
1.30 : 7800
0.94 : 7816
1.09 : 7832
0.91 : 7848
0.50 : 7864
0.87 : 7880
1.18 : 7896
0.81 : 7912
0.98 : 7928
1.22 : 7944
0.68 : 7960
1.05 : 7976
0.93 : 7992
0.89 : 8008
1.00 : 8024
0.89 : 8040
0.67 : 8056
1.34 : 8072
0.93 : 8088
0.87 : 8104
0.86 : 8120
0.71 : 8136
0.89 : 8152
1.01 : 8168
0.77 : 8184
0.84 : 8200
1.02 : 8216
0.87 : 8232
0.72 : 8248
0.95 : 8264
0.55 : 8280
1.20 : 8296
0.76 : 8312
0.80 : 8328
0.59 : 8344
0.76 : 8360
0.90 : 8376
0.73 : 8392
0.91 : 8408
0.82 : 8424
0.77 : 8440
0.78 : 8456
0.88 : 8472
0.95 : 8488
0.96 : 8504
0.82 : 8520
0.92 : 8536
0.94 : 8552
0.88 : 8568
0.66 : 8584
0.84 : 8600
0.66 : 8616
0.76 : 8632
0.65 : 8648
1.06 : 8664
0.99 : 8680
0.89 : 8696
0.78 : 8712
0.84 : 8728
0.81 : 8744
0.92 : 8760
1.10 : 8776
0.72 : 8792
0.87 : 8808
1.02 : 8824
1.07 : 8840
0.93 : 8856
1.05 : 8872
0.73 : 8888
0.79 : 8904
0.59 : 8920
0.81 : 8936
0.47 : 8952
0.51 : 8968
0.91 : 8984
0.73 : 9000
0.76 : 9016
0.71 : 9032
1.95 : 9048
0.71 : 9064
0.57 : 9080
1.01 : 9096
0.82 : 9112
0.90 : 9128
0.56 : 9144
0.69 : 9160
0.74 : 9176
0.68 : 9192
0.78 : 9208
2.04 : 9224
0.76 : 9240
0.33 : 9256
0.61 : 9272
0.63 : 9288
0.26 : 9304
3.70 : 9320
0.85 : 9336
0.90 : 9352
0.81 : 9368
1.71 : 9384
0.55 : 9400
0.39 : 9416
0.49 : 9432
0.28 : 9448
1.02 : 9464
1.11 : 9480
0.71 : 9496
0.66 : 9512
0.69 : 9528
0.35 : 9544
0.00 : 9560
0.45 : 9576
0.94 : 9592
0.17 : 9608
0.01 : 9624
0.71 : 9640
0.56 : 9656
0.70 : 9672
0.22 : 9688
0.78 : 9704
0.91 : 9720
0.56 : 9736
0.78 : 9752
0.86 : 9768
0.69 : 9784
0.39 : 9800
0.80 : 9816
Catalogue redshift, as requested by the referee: 0.86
